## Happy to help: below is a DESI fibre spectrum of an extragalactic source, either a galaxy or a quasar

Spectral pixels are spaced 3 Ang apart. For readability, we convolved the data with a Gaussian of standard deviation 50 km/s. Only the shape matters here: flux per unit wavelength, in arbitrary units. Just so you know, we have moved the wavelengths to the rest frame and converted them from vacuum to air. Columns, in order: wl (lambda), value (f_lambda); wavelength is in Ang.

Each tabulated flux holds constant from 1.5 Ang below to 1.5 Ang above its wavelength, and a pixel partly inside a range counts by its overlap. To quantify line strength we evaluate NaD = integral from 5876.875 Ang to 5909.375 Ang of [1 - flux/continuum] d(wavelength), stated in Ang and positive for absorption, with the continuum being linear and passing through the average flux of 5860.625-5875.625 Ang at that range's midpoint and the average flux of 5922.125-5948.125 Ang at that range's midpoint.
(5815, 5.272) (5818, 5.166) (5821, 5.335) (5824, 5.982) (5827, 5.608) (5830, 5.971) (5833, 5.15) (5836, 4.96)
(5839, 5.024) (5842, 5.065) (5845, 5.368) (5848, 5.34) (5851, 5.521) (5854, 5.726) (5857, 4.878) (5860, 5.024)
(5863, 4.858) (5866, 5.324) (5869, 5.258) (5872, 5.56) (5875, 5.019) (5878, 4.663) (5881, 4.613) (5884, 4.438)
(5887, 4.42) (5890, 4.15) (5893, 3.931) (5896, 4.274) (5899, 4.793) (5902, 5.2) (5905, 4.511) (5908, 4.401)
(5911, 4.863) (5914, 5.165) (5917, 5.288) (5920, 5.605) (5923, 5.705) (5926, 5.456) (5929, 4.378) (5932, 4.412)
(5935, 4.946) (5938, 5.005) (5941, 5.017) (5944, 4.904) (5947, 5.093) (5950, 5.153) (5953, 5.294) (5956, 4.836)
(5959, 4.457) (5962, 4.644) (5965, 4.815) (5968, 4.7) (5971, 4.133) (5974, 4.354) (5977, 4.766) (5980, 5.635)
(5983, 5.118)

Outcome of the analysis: 4.0 Ang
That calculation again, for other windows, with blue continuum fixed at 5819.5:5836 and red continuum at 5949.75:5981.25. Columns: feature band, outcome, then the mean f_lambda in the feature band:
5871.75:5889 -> 1.8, 4.71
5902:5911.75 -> 0.8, 4.66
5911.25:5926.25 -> -1.1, 5.39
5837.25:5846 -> 0.5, 5.13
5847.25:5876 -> 0.6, 5.25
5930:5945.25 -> 0.3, 4.84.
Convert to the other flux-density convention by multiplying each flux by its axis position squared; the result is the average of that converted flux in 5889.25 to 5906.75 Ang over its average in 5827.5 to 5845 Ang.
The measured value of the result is 0.87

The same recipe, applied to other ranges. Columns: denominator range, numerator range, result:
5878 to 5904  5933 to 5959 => 1.13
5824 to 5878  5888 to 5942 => 0.94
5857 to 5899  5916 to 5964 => 1.08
